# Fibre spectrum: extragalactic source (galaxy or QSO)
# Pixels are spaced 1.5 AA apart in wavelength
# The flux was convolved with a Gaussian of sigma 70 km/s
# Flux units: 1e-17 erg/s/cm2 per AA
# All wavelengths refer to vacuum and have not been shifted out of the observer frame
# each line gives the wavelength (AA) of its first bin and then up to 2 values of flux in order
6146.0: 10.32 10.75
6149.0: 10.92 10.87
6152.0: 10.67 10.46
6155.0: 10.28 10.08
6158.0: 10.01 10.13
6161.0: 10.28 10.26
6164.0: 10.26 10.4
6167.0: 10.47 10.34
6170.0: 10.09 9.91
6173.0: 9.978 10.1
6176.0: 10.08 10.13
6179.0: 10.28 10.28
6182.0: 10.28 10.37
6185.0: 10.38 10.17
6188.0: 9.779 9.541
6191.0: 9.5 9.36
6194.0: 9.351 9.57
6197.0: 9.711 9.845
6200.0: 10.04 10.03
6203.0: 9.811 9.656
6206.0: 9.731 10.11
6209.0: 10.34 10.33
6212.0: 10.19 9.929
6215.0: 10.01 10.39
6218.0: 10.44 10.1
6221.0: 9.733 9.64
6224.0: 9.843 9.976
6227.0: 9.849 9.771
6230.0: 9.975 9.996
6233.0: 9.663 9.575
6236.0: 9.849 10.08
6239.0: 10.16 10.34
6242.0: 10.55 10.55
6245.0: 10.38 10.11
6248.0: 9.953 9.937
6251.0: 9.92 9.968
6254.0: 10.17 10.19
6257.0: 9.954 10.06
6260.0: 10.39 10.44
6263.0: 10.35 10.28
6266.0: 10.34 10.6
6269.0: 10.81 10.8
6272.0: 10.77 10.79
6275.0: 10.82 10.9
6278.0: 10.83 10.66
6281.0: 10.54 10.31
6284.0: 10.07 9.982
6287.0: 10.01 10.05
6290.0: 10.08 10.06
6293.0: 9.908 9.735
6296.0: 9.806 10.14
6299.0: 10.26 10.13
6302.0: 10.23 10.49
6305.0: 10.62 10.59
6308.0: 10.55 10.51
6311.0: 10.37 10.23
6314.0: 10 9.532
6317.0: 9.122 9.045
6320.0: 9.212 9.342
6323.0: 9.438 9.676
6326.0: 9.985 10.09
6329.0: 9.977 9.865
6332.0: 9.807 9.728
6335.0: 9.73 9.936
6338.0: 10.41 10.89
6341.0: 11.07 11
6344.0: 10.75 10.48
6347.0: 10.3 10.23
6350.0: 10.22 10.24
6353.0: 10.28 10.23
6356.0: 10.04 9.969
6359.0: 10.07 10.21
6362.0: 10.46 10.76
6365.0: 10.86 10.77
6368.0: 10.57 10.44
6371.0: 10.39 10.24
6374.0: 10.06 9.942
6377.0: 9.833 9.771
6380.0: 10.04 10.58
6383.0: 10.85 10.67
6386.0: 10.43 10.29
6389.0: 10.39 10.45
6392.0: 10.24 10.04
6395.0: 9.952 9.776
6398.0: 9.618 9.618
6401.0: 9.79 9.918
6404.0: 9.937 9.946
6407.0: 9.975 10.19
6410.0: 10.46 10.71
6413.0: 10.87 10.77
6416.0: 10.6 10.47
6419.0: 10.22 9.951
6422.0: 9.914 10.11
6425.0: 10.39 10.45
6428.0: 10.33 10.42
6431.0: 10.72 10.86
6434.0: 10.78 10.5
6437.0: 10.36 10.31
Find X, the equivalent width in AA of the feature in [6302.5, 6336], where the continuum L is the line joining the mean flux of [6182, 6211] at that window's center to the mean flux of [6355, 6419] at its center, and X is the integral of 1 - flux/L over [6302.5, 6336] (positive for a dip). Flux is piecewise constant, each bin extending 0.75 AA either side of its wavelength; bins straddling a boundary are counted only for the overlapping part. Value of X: 0.7 AA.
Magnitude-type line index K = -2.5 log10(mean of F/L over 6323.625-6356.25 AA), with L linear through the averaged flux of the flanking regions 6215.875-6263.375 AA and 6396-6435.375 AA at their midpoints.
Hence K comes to -0.004 mag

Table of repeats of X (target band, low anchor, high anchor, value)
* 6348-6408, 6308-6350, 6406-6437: 0.25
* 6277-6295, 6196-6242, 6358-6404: -0.22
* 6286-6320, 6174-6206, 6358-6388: 0.47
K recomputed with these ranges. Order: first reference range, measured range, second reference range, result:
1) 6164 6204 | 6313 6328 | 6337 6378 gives 0.08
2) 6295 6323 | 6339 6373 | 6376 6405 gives -0.04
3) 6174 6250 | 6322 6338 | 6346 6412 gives 0.03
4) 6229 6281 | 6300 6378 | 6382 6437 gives 0.01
